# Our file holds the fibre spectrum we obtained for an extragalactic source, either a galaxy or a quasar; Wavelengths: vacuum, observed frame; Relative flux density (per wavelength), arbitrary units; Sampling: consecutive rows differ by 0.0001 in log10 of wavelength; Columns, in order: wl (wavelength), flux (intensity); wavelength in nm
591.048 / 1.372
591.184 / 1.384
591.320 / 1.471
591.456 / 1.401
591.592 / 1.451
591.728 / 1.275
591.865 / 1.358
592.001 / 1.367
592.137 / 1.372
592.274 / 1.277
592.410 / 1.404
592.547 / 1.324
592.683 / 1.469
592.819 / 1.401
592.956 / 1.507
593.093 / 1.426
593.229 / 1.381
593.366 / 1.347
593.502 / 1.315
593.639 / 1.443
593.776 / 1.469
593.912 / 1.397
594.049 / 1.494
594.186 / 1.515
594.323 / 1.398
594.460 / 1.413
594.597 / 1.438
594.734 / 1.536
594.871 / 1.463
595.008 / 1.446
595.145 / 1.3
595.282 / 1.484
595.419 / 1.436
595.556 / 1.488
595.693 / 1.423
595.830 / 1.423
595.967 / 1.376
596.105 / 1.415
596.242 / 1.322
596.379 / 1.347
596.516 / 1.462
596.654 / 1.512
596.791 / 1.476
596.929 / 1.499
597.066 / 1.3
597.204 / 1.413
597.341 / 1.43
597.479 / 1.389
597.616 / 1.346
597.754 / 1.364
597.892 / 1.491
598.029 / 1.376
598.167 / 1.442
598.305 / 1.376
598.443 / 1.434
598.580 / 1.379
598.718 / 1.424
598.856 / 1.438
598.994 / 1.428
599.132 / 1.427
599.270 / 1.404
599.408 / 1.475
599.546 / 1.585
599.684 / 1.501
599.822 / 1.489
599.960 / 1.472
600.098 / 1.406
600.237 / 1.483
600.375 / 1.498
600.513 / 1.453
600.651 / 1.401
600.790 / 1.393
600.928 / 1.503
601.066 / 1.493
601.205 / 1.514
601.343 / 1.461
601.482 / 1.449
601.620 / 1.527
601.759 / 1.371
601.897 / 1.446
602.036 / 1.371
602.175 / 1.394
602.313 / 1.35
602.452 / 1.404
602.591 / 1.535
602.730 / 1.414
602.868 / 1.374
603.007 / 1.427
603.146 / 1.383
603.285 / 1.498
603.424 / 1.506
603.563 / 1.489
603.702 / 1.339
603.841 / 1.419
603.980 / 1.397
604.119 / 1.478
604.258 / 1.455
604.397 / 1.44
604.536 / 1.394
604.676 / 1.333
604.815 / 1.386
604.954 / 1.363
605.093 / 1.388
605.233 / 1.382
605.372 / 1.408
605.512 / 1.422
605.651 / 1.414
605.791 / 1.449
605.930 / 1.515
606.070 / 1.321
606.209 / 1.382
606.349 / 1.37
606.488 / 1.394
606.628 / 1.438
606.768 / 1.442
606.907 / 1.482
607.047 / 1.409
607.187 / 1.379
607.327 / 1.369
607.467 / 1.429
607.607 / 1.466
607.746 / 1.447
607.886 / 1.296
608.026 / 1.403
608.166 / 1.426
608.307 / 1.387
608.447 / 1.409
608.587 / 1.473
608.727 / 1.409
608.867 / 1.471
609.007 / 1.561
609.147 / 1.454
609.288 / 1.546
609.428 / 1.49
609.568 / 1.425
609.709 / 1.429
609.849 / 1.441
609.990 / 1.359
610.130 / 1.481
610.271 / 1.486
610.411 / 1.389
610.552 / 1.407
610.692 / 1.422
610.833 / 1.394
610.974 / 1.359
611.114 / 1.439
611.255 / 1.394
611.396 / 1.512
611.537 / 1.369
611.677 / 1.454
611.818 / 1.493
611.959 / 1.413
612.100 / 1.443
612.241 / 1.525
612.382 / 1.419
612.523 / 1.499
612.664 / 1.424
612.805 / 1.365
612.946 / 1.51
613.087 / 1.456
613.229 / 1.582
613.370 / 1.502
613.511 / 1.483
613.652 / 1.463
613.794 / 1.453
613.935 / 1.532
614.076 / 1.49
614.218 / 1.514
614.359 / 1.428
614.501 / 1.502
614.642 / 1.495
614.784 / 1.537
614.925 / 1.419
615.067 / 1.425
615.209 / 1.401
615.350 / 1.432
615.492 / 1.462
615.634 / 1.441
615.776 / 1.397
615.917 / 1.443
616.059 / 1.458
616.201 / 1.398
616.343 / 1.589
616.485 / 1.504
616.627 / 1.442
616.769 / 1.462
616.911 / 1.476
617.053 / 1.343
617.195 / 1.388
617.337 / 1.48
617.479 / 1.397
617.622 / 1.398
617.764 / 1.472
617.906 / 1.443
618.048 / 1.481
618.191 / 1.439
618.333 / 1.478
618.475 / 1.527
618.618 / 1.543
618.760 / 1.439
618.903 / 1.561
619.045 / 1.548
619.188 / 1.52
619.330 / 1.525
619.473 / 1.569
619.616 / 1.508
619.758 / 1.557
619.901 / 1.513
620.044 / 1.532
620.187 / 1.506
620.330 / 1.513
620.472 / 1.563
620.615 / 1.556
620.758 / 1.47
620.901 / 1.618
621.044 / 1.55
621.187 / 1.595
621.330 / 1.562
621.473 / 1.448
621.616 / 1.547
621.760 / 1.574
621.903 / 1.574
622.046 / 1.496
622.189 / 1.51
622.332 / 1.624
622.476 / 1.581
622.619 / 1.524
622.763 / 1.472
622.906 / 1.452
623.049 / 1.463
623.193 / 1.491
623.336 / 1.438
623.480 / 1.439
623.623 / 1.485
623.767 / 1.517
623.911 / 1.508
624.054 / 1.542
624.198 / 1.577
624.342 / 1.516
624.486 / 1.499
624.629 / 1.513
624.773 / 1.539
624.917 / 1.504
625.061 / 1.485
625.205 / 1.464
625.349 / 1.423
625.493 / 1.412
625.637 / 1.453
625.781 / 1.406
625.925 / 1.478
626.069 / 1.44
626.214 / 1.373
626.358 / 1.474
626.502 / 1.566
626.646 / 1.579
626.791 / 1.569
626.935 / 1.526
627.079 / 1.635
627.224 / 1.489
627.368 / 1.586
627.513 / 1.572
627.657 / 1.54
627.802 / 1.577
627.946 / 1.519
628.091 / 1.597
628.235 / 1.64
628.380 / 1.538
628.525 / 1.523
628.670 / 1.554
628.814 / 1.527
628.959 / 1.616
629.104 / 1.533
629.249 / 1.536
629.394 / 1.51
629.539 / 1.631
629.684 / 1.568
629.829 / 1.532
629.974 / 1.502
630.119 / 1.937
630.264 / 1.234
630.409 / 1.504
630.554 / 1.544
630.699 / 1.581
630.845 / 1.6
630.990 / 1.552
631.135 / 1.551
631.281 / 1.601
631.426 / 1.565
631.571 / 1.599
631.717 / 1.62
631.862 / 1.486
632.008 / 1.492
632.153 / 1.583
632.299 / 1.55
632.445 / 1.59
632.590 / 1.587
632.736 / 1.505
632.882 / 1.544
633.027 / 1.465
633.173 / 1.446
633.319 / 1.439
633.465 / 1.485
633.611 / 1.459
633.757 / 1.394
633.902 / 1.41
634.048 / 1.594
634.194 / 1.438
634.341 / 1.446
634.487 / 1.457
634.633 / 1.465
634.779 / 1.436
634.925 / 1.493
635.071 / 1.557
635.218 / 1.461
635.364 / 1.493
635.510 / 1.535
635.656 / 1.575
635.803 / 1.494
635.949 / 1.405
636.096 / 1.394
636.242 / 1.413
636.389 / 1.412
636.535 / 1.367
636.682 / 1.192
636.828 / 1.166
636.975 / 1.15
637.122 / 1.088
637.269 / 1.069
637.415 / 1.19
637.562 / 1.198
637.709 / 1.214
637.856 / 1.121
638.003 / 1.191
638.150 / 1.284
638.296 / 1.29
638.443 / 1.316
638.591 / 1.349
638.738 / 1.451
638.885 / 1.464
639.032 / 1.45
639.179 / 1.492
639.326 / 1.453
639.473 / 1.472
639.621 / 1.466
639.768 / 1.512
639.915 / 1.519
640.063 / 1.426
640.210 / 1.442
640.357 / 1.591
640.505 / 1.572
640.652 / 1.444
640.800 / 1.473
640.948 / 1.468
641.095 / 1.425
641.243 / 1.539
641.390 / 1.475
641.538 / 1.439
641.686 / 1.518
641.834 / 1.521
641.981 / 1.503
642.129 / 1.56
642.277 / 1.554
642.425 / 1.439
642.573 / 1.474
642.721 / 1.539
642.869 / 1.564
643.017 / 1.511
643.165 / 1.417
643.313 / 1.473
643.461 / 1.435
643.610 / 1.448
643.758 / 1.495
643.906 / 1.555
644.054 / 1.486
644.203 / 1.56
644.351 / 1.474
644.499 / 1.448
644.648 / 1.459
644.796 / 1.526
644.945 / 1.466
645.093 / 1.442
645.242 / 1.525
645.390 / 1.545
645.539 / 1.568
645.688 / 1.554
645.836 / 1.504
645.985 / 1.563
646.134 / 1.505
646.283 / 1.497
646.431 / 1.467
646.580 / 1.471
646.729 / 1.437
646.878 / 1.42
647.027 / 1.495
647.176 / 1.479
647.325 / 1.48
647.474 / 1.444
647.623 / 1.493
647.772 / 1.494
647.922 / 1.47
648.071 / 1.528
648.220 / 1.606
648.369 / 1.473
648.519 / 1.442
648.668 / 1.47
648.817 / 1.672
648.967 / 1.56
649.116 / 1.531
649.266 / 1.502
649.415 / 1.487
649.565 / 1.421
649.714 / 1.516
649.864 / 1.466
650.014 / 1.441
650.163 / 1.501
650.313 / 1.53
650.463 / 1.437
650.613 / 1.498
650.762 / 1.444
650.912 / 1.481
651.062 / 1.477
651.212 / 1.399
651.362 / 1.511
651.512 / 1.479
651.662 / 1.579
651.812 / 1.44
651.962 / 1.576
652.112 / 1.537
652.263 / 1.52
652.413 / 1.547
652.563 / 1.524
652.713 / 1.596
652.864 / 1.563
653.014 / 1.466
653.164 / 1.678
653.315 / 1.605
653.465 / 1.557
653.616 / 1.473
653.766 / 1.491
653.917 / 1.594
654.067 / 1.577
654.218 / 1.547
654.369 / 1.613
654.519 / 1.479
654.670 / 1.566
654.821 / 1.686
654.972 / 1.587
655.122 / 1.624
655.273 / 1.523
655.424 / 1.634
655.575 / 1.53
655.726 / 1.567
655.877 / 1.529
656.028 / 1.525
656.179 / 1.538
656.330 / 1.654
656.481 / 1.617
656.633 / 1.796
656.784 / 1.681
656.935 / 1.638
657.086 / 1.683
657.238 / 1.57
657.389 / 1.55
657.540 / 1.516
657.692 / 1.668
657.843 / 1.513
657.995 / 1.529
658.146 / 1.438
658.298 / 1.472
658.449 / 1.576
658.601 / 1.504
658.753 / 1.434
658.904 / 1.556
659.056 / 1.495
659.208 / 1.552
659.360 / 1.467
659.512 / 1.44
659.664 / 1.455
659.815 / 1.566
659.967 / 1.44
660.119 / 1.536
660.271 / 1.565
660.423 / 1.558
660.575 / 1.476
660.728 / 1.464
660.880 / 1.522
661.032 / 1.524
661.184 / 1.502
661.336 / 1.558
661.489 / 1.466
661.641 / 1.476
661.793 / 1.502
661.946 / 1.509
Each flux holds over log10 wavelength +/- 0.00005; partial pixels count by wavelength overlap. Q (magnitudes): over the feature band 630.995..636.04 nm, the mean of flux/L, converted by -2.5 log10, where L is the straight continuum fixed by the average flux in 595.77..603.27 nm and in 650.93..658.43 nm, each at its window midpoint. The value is 0.00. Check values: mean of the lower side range 1.43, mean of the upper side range 1.56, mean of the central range 1.51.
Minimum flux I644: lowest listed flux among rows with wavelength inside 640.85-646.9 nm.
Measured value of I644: 1.417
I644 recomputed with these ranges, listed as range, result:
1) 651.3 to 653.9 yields 1.44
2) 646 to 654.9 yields 1.399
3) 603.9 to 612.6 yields 1.296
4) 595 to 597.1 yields 1.3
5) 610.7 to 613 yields 1.359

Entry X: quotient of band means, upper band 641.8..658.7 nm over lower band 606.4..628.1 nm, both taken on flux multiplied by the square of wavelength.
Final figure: 1.14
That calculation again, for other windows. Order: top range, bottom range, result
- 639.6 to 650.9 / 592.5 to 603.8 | 1.21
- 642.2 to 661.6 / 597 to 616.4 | 1.22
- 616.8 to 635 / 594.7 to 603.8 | 1.15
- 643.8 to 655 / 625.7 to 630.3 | 1.05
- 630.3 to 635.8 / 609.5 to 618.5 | 1.11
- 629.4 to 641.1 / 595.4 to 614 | 1.12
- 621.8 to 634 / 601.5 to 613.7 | 1.14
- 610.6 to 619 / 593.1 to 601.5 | 1.08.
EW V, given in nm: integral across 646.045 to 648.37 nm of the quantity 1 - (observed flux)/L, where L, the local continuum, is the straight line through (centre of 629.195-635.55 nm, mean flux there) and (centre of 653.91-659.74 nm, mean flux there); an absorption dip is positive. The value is 0.09 nm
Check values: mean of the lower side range 1.52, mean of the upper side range 1.56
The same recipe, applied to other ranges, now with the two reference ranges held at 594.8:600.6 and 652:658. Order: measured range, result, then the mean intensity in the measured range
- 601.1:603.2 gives 0.019 nm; 1.43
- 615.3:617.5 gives 0.049 nm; 1.45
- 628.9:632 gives -0.093 nm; 1.56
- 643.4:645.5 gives 0.080 nm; 1.49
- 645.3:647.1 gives 0.061 nm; 1.5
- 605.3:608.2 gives 0.084 nm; 1.41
